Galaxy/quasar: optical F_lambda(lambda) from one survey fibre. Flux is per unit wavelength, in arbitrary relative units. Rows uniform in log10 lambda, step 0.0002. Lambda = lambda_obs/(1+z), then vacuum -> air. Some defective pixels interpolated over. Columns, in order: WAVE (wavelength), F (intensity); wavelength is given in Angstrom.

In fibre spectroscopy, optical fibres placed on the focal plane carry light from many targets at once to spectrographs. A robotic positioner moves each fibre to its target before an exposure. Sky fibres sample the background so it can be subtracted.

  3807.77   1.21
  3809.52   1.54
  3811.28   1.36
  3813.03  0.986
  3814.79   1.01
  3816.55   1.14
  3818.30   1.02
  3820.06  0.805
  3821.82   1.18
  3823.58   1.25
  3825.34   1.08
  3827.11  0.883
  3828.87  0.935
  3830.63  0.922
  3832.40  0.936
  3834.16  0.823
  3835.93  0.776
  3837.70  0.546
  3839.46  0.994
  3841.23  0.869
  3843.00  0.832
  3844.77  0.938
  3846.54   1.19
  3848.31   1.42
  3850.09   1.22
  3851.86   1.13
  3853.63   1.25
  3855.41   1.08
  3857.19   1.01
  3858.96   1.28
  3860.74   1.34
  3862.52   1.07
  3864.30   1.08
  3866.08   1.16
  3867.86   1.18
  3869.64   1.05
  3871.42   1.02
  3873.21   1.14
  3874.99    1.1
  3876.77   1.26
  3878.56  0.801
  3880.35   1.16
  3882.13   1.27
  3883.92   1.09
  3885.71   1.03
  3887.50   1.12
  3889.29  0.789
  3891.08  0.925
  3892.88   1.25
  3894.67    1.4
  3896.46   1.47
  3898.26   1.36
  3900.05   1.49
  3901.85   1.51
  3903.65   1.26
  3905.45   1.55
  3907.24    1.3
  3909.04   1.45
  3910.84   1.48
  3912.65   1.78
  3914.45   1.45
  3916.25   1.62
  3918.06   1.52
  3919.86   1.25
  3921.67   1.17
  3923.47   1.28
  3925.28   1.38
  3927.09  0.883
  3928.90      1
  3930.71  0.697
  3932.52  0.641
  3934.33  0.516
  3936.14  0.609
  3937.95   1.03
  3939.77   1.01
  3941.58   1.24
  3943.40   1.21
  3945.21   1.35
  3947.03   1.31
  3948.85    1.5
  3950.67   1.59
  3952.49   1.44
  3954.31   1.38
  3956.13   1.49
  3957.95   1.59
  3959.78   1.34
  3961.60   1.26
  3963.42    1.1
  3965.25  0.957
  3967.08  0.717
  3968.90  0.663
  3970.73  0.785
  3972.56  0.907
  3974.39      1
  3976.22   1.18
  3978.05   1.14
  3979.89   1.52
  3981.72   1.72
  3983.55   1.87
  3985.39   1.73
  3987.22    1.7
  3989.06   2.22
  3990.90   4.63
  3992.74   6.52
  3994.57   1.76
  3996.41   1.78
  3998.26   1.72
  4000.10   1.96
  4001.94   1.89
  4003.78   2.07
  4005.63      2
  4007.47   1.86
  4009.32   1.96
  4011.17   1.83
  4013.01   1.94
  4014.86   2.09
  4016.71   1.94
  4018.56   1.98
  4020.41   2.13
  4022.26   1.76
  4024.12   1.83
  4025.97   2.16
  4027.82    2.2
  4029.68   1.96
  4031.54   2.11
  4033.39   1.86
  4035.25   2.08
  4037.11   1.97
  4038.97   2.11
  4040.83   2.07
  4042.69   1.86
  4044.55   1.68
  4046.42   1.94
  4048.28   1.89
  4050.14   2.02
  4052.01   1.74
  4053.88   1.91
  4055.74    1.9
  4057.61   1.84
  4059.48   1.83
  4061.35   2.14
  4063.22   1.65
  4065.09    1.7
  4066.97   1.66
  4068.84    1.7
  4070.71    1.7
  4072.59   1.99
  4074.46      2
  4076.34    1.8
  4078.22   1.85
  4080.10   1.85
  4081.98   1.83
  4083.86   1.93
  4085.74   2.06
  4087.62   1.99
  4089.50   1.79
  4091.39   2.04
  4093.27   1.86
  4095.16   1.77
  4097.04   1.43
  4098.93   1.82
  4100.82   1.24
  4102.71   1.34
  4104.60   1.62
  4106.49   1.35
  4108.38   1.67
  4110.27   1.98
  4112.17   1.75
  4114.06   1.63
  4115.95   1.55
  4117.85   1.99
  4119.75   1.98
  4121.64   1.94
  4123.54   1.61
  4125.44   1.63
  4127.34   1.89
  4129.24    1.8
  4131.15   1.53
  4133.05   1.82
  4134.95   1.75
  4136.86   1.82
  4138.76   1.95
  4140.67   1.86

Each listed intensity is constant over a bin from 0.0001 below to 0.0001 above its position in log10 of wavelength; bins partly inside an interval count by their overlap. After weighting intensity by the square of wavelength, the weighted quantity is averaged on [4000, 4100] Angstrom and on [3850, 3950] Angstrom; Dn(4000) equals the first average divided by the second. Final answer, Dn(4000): 1.7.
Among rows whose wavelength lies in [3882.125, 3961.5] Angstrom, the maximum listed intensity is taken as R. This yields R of 1.78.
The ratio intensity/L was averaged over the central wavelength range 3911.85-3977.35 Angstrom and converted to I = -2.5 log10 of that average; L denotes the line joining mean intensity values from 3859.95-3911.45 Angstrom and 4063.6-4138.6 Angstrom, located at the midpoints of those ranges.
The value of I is 0.17 mag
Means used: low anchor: 1.21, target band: 1.16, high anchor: 1.76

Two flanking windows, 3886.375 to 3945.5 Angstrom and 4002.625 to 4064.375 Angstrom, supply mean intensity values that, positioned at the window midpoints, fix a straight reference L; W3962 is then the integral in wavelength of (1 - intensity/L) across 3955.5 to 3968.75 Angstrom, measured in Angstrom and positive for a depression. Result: 2.9 Angstrom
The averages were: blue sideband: 1.21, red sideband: 1.95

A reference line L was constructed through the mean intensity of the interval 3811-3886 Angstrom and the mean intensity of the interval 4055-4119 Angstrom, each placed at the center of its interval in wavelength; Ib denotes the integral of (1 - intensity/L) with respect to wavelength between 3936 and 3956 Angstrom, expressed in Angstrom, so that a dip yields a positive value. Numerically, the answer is 1.1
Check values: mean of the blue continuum 1.06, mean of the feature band 1.28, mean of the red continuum 1.77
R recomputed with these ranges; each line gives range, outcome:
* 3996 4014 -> 2.07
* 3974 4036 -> 6.52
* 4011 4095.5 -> 2.2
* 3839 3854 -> 1.42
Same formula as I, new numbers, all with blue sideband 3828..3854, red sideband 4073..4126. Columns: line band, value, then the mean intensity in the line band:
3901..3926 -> -0.190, 1.43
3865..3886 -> -0.022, 1.11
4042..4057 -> -0.159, 1.87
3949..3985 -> 0.086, 1.26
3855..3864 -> -0.117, 1.15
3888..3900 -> -0.068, 1.22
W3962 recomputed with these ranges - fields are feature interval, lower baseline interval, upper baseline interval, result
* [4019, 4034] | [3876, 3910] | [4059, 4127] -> -3.88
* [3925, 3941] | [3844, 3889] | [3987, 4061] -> 7.20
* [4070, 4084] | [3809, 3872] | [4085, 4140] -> -1.80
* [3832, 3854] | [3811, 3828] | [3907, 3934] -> 2.30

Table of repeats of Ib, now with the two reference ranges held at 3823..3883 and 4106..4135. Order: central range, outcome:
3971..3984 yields 0.88 Angstrom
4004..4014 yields -3.22 Angstrom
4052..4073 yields -2.81 Angstrom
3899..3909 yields -1.97 Angstrom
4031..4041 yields -3.25 Angstrom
